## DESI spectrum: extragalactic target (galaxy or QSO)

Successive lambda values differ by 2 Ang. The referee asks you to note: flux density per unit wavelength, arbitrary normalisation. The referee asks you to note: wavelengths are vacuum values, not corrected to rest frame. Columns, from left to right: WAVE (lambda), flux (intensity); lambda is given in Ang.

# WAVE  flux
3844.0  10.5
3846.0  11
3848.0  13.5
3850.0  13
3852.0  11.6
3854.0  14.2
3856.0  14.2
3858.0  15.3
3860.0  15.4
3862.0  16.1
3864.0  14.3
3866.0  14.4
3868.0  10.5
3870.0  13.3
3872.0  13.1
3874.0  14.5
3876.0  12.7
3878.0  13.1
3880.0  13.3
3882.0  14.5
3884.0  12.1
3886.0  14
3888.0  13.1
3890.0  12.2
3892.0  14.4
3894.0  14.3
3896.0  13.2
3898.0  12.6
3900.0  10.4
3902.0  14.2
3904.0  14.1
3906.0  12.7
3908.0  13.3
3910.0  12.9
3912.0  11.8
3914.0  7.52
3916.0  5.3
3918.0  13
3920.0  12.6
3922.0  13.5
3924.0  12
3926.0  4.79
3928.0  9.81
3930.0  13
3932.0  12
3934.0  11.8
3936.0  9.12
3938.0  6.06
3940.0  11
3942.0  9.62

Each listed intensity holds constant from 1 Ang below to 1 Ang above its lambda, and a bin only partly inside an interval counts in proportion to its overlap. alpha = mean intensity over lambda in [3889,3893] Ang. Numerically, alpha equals 13.3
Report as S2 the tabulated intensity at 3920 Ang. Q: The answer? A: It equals 12.6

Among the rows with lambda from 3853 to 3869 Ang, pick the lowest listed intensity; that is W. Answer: 10.5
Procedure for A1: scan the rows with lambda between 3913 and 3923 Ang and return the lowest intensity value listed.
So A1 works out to 5.3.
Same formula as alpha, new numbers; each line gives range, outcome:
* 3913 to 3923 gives 10.4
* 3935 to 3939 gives 7.59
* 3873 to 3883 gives 13.6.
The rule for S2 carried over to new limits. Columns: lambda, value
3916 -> 5.3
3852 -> 11.6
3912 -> 11.8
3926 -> 4.79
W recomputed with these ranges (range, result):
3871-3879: 12.7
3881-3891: 12.1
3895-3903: 10.4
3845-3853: 11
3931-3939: 6.06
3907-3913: 11.8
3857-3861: 15.3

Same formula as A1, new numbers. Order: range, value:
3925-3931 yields 4.79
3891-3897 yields 13.2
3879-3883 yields 13.3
